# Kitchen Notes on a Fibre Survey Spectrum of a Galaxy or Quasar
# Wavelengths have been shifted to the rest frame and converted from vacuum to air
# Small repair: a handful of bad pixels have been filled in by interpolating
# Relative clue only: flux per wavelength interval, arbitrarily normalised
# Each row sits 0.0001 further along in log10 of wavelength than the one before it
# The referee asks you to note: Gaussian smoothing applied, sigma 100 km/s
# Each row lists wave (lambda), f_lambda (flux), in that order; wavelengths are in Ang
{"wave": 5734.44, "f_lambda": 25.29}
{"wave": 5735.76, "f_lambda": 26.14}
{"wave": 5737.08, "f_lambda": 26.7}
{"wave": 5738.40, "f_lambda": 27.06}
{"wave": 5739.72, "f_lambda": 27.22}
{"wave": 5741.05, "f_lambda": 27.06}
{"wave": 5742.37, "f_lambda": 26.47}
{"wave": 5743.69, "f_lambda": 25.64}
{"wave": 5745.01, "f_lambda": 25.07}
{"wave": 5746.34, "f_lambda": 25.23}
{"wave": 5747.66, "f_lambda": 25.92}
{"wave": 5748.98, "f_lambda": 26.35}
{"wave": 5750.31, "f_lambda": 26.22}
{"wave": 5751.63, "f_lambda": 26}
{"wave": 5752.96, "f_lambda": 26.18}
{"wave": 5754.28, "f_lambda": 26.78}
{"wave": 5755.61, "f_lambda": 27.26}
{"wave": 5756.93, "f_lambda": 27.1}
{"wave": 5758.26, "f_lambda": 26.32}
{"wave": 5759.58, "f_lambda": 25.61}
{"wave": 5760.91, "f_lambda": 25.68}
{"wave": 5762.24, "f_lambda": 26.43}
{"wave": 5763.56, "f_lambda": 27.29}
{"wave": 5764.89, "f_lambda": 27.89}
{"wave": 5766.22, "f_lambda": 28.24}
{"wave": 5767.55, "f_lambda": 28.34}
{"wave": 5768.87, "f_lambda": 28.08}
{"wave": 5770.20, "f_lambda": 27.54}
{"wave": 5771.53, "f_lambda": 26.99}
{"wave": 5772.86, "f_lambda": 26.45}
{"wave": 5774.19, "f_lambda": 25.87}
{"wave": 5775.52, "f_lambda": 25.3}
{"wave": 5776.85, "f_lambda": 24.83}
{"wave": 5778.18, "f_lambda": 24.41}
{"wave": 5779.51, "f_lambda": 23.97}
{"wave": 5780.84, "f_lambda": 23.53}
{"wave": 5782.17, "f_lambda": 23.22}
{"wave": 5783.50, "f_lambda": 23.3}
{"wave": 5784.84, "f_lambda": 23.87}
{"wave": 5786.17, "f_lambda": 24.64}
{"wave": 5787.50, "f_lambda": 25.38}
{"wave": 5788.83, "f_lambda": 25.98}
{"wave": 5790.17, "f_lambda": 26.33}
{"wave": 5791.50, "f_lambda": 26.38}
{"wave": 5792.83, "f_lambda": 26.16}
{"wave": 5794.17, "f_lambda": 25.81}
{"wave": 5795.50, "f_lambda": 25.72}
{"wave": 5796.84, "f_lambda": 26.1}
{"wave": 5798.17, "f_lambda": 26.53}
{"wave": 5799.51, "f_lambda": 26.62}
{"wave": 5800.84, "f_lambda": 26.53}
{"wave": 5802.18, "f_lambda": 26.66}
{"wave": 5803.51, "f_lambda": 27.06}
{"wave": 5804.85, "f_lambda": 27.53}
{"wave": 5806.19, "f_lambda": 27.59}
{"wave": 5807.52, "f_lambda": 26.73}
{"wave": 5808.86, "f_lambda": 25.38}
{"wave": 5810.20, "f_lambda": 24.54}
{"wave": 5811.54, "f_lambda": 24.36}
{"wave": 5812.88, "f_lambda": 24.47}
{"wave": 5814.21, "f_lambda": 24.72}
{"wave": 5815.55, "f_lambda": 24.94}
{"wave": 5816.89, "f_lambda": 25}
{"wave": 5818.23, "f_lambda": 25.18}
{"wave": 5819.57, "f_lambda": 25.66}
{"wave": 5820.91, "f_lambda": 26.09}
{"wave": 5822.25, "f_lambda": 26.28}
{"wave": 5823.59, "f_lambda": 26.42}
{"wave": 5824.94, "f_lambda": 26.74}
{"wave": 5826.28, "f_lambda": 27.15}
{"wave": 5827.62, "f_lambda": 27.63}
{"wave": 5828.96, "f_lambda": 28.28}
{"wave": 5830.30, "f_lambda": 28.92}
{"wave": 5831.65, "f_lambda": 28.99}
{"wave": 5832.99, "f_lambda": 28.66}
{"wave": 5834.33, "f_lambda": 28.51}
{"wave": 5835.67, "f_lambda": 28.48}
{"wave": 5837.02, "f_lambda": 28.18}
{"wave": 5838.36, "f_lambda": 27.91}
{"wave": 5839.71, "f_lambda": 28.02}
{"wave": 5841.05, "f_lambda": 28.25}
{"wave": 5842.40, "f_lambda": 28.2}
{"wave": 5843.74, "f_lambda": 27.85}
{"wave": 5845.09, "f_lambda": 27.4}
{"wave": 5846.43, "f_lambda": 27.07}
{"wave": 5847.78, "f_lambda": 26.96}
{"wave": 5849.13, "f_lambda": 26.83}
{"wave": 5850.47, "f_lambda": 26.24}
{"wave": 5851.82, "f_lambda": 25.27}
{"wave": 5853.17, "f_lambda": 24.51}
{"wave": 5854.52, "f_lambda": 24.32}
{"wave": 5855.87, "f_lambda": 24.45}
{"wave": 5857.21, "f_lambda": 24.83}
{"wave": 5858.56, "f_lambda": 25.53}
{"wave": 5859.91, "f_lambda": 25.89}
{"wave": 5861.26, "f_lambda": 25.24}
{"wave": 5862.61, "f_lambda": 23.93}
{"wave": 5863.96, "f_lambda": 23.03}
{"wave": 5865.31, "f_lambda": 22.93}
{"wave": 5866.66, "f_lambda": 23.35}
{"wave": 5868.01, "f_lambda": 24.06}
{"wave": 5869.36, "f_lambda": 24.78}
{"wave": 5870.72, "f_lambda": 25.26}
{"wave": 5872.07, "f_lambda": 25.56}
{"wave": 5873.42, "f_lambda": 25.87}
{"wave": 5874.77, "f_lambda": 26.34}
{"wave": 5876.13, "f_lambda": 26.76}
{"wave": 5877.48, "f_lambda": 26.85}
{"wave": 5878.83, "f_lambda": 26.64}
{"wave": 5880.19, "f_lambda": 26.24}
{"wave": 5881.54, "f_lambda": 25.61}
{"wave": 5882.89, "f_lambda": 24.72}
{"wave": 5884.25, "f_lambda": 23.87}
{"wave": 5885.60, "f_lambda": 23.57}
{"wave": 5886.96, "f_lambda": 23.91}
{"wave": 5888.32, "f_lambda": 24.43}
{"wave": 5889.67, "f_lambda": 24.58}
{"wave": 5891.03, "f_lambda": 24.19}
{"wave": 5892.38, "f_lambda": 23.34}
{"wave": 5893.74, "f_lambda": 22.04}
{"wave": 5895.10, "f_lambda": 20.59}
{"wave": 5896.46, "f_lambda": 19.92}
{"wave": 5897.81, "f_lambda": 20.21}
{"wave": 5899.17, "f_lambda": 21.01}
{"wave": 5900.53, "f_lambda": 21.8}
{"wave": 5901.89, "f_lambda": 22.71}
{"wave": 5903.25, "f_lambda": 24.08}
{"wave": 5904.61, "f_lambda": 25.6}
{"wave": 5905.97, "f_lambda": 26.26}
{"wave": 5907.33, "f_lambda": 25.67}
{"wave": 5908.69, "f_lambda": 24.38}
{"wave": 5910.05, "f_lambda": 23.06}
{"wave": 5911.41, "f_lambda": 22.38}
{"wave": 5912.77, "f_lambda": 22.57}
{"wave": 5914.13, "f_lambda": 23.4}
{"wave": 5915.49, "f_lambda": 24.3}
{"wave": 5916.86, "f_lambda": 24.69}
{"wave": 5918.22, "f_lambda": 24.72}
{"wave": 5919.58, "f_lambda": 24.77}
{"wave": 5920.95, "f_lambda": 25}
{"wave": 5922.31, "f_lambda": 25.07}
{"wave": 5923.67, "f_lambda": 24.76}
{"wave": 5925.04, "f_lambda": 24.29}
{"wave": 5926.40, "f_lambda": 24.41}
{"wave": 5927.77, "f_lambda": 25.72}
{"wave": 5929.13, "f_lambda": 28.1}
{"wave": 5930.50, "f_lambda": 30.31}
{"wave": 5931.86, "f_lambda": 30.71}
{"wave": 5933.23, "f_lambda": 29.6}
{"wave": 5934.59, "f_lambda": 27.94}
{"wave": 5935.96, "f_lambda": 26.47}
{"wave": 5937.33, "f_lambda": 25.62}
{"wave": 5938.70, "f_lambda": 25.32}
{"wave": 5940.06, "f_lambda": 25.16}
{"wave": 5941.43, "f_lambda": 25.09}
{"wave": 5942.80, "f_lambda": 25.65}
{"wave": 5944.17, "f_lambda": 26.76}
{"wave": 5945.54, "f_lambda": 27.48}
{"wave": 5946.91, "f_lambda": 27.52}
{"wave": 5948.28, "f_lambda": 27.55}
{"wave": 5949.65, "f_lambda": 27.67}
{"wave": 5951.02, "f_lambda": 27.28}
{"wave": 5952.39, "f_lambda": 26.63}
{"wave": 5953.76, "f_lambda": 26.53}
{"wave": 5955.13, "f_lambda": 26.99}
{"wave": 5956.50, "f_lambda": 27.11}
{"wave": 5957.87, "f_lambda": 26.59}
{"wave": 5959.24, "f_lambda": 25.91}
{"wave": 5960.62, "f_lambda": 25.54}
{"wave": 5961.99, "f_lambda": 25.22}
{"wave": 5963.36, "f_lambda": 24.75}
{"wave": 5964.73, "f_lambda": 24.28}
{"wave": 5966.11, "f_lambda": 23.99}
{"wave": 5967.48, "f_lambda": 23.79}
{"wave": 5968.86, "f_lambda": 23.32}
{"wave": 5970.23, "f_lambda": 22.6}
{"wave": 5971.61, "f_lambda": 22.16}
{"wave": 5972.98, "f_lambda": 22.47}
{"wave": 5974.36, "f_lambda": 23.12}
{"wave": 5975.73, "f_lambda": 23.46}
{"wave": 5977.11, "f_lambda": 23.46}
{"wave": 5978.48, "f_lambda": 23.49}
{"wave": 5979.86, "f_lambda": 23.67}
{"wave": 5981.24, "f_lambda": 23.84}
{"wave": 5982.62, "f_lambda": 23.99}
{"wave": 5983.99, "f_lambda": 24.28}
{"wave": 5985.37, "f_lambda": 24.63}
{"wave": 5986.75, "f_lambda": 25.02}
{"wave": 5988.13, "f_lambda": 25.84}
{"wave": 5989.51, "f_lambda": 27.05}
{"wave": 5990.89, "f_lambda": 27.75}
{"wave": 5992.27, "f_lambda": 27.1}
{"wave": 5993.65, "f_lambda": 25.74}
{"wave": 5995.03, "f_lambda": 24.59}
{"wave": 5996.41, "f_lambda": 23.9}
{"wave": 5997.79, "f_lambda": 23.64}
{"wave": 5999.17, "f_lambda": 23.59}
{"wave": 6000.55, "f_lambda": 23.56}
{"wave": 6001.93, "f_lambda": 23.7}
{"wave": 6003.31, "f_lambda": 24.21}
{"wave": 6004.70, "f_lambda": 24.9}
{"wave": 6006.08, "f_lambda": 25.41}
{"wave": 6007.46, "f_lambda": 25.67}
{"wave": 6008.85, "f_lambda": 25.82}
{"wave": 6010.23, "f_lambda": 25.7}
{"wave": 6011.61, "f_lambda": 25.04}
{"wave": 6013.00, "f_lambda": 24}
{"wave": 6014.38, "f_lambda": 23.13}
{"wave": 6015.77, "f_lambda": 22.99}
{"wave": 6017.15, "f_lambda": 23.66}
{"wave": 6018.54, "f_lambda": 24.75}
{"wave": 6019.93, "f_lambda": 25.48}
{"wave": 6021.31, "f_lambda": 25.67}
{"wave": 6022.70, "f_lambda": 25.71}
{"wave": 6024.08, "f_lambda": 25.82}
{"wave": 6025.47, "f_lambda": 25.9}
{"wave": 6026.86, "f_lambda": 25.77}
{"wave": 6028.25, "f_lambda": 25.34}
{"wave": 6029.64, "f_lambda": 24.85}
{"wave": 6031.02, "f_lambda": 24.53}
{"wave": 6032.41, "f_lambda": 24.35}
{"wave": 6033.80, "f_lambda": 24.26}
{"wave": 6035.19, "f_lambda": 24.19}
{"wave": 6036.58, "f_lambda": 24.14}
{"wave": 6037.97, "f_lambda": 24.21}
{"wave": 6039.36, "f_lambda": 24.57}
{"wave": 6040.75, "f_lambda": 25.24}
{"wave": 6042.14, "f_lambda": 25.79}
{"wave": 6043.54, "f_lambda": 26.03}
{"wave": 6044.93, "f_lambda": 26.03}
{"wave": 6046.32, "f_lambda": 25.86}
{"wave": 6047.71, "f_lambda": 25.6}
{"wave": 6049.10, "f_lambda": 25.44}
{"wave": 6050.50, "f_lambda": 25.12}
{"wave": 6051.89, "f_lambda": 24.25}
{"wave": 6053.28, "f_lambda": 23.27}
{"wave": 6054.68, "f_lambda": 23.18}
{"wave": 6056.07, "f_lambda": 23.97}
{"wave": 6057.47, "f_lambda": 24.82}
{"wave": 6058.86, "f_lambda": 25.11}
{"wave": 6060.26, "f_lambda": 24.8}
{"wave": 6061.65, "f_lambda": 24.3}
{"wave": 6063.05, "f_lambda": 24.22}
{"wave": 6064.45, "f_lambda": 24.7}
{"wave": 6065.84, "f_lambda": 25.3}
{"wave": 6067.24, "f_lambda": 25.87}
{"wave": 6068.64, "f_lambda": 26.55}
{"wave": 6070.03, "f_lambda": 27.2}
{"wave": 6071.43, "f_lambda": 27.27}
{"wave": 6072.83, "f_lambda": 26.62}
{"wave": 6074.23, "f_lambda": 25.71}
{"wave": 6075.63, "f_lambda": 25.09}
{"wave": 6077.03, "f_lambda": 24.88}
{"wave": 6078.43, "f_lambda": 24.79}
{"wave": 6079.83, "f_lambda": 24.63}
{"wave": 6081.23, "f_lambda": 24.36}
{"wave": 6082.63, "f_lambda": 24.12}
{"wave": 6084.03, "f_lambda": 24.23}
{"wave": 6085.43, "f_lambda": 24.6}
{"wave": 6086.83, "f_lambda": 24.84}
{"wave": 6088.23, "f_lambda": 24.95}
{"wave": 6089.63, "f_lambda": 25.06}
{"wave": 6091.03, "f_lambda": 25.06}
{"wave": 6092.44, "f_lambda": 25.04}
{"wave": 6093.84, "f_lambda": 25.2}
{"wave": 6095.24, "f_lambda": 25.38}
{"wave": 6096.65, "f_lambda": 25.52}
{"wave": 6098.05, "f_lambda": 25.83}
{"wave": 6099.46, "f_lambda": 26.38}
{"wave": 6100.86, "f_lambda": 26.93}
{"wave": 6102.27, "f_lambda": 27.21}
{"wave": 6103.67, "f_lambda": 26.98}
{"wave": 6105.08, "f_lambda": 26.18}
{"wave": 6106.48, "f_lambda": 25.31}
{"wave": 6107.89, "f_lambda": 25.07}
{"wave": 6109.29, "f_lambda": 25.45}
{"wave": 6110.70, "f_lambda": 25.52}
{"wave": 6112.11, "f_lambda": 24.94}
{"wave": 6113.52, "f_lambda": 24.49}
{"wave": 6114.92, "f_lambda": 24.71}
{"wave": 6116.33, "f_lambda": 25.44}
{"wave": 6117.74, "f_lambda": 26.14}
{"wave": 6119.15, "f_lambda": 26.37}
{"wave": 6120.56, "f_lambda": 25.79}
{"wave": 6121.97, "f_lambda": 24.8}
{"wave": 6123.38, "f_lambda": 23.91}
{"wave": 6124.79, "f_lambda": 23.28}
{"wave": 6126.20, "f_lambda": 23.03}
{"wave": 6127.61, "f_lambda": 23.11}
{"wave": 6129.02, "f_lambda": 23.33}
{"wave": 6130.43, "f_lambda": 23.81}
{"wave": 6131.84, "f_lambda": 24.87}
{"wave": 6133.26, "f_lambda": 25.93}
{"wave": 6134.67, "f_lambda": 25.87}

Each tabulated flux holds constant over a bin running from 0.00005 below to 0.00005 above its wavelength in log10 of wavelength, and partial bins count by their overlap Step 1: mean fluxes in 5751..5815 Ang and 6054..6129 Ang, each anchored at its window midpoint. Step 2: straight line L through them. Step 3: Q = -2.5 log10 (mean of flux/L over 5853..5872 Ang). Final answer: 0.06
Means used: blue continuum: 26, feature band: 24.5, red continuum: 25.2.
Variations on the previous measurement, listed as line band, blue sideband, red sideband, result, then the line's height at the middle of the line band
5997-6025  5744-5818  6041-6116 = 0.034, 25.4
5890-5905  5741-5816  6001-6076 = 0.147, 25.5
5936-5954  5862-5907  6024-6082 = -0.087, 24.4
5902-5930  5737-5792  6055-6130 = 0.042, 25.6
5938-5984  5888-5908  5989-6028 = -0.041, 24.2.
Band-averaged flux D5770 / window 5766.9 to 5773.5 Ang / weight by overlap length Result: 27.5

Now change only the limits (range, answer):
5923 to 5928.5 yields 24.8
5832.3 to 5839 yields 28.4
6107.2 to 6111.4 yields 25.4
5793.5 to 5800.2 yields 26.2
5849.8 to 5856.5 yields 24.9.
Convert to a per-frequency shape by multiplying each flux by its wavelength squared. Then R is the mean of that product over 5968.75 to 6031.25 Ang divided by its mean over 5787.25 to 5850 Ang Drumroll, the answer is 0.98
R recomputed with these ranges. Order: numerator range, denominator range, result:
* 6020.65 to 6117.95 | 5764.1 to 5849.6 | 1.04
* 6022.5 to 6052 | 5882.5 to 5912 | 1.13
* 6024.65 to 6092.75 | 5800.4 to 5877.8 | 1.03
